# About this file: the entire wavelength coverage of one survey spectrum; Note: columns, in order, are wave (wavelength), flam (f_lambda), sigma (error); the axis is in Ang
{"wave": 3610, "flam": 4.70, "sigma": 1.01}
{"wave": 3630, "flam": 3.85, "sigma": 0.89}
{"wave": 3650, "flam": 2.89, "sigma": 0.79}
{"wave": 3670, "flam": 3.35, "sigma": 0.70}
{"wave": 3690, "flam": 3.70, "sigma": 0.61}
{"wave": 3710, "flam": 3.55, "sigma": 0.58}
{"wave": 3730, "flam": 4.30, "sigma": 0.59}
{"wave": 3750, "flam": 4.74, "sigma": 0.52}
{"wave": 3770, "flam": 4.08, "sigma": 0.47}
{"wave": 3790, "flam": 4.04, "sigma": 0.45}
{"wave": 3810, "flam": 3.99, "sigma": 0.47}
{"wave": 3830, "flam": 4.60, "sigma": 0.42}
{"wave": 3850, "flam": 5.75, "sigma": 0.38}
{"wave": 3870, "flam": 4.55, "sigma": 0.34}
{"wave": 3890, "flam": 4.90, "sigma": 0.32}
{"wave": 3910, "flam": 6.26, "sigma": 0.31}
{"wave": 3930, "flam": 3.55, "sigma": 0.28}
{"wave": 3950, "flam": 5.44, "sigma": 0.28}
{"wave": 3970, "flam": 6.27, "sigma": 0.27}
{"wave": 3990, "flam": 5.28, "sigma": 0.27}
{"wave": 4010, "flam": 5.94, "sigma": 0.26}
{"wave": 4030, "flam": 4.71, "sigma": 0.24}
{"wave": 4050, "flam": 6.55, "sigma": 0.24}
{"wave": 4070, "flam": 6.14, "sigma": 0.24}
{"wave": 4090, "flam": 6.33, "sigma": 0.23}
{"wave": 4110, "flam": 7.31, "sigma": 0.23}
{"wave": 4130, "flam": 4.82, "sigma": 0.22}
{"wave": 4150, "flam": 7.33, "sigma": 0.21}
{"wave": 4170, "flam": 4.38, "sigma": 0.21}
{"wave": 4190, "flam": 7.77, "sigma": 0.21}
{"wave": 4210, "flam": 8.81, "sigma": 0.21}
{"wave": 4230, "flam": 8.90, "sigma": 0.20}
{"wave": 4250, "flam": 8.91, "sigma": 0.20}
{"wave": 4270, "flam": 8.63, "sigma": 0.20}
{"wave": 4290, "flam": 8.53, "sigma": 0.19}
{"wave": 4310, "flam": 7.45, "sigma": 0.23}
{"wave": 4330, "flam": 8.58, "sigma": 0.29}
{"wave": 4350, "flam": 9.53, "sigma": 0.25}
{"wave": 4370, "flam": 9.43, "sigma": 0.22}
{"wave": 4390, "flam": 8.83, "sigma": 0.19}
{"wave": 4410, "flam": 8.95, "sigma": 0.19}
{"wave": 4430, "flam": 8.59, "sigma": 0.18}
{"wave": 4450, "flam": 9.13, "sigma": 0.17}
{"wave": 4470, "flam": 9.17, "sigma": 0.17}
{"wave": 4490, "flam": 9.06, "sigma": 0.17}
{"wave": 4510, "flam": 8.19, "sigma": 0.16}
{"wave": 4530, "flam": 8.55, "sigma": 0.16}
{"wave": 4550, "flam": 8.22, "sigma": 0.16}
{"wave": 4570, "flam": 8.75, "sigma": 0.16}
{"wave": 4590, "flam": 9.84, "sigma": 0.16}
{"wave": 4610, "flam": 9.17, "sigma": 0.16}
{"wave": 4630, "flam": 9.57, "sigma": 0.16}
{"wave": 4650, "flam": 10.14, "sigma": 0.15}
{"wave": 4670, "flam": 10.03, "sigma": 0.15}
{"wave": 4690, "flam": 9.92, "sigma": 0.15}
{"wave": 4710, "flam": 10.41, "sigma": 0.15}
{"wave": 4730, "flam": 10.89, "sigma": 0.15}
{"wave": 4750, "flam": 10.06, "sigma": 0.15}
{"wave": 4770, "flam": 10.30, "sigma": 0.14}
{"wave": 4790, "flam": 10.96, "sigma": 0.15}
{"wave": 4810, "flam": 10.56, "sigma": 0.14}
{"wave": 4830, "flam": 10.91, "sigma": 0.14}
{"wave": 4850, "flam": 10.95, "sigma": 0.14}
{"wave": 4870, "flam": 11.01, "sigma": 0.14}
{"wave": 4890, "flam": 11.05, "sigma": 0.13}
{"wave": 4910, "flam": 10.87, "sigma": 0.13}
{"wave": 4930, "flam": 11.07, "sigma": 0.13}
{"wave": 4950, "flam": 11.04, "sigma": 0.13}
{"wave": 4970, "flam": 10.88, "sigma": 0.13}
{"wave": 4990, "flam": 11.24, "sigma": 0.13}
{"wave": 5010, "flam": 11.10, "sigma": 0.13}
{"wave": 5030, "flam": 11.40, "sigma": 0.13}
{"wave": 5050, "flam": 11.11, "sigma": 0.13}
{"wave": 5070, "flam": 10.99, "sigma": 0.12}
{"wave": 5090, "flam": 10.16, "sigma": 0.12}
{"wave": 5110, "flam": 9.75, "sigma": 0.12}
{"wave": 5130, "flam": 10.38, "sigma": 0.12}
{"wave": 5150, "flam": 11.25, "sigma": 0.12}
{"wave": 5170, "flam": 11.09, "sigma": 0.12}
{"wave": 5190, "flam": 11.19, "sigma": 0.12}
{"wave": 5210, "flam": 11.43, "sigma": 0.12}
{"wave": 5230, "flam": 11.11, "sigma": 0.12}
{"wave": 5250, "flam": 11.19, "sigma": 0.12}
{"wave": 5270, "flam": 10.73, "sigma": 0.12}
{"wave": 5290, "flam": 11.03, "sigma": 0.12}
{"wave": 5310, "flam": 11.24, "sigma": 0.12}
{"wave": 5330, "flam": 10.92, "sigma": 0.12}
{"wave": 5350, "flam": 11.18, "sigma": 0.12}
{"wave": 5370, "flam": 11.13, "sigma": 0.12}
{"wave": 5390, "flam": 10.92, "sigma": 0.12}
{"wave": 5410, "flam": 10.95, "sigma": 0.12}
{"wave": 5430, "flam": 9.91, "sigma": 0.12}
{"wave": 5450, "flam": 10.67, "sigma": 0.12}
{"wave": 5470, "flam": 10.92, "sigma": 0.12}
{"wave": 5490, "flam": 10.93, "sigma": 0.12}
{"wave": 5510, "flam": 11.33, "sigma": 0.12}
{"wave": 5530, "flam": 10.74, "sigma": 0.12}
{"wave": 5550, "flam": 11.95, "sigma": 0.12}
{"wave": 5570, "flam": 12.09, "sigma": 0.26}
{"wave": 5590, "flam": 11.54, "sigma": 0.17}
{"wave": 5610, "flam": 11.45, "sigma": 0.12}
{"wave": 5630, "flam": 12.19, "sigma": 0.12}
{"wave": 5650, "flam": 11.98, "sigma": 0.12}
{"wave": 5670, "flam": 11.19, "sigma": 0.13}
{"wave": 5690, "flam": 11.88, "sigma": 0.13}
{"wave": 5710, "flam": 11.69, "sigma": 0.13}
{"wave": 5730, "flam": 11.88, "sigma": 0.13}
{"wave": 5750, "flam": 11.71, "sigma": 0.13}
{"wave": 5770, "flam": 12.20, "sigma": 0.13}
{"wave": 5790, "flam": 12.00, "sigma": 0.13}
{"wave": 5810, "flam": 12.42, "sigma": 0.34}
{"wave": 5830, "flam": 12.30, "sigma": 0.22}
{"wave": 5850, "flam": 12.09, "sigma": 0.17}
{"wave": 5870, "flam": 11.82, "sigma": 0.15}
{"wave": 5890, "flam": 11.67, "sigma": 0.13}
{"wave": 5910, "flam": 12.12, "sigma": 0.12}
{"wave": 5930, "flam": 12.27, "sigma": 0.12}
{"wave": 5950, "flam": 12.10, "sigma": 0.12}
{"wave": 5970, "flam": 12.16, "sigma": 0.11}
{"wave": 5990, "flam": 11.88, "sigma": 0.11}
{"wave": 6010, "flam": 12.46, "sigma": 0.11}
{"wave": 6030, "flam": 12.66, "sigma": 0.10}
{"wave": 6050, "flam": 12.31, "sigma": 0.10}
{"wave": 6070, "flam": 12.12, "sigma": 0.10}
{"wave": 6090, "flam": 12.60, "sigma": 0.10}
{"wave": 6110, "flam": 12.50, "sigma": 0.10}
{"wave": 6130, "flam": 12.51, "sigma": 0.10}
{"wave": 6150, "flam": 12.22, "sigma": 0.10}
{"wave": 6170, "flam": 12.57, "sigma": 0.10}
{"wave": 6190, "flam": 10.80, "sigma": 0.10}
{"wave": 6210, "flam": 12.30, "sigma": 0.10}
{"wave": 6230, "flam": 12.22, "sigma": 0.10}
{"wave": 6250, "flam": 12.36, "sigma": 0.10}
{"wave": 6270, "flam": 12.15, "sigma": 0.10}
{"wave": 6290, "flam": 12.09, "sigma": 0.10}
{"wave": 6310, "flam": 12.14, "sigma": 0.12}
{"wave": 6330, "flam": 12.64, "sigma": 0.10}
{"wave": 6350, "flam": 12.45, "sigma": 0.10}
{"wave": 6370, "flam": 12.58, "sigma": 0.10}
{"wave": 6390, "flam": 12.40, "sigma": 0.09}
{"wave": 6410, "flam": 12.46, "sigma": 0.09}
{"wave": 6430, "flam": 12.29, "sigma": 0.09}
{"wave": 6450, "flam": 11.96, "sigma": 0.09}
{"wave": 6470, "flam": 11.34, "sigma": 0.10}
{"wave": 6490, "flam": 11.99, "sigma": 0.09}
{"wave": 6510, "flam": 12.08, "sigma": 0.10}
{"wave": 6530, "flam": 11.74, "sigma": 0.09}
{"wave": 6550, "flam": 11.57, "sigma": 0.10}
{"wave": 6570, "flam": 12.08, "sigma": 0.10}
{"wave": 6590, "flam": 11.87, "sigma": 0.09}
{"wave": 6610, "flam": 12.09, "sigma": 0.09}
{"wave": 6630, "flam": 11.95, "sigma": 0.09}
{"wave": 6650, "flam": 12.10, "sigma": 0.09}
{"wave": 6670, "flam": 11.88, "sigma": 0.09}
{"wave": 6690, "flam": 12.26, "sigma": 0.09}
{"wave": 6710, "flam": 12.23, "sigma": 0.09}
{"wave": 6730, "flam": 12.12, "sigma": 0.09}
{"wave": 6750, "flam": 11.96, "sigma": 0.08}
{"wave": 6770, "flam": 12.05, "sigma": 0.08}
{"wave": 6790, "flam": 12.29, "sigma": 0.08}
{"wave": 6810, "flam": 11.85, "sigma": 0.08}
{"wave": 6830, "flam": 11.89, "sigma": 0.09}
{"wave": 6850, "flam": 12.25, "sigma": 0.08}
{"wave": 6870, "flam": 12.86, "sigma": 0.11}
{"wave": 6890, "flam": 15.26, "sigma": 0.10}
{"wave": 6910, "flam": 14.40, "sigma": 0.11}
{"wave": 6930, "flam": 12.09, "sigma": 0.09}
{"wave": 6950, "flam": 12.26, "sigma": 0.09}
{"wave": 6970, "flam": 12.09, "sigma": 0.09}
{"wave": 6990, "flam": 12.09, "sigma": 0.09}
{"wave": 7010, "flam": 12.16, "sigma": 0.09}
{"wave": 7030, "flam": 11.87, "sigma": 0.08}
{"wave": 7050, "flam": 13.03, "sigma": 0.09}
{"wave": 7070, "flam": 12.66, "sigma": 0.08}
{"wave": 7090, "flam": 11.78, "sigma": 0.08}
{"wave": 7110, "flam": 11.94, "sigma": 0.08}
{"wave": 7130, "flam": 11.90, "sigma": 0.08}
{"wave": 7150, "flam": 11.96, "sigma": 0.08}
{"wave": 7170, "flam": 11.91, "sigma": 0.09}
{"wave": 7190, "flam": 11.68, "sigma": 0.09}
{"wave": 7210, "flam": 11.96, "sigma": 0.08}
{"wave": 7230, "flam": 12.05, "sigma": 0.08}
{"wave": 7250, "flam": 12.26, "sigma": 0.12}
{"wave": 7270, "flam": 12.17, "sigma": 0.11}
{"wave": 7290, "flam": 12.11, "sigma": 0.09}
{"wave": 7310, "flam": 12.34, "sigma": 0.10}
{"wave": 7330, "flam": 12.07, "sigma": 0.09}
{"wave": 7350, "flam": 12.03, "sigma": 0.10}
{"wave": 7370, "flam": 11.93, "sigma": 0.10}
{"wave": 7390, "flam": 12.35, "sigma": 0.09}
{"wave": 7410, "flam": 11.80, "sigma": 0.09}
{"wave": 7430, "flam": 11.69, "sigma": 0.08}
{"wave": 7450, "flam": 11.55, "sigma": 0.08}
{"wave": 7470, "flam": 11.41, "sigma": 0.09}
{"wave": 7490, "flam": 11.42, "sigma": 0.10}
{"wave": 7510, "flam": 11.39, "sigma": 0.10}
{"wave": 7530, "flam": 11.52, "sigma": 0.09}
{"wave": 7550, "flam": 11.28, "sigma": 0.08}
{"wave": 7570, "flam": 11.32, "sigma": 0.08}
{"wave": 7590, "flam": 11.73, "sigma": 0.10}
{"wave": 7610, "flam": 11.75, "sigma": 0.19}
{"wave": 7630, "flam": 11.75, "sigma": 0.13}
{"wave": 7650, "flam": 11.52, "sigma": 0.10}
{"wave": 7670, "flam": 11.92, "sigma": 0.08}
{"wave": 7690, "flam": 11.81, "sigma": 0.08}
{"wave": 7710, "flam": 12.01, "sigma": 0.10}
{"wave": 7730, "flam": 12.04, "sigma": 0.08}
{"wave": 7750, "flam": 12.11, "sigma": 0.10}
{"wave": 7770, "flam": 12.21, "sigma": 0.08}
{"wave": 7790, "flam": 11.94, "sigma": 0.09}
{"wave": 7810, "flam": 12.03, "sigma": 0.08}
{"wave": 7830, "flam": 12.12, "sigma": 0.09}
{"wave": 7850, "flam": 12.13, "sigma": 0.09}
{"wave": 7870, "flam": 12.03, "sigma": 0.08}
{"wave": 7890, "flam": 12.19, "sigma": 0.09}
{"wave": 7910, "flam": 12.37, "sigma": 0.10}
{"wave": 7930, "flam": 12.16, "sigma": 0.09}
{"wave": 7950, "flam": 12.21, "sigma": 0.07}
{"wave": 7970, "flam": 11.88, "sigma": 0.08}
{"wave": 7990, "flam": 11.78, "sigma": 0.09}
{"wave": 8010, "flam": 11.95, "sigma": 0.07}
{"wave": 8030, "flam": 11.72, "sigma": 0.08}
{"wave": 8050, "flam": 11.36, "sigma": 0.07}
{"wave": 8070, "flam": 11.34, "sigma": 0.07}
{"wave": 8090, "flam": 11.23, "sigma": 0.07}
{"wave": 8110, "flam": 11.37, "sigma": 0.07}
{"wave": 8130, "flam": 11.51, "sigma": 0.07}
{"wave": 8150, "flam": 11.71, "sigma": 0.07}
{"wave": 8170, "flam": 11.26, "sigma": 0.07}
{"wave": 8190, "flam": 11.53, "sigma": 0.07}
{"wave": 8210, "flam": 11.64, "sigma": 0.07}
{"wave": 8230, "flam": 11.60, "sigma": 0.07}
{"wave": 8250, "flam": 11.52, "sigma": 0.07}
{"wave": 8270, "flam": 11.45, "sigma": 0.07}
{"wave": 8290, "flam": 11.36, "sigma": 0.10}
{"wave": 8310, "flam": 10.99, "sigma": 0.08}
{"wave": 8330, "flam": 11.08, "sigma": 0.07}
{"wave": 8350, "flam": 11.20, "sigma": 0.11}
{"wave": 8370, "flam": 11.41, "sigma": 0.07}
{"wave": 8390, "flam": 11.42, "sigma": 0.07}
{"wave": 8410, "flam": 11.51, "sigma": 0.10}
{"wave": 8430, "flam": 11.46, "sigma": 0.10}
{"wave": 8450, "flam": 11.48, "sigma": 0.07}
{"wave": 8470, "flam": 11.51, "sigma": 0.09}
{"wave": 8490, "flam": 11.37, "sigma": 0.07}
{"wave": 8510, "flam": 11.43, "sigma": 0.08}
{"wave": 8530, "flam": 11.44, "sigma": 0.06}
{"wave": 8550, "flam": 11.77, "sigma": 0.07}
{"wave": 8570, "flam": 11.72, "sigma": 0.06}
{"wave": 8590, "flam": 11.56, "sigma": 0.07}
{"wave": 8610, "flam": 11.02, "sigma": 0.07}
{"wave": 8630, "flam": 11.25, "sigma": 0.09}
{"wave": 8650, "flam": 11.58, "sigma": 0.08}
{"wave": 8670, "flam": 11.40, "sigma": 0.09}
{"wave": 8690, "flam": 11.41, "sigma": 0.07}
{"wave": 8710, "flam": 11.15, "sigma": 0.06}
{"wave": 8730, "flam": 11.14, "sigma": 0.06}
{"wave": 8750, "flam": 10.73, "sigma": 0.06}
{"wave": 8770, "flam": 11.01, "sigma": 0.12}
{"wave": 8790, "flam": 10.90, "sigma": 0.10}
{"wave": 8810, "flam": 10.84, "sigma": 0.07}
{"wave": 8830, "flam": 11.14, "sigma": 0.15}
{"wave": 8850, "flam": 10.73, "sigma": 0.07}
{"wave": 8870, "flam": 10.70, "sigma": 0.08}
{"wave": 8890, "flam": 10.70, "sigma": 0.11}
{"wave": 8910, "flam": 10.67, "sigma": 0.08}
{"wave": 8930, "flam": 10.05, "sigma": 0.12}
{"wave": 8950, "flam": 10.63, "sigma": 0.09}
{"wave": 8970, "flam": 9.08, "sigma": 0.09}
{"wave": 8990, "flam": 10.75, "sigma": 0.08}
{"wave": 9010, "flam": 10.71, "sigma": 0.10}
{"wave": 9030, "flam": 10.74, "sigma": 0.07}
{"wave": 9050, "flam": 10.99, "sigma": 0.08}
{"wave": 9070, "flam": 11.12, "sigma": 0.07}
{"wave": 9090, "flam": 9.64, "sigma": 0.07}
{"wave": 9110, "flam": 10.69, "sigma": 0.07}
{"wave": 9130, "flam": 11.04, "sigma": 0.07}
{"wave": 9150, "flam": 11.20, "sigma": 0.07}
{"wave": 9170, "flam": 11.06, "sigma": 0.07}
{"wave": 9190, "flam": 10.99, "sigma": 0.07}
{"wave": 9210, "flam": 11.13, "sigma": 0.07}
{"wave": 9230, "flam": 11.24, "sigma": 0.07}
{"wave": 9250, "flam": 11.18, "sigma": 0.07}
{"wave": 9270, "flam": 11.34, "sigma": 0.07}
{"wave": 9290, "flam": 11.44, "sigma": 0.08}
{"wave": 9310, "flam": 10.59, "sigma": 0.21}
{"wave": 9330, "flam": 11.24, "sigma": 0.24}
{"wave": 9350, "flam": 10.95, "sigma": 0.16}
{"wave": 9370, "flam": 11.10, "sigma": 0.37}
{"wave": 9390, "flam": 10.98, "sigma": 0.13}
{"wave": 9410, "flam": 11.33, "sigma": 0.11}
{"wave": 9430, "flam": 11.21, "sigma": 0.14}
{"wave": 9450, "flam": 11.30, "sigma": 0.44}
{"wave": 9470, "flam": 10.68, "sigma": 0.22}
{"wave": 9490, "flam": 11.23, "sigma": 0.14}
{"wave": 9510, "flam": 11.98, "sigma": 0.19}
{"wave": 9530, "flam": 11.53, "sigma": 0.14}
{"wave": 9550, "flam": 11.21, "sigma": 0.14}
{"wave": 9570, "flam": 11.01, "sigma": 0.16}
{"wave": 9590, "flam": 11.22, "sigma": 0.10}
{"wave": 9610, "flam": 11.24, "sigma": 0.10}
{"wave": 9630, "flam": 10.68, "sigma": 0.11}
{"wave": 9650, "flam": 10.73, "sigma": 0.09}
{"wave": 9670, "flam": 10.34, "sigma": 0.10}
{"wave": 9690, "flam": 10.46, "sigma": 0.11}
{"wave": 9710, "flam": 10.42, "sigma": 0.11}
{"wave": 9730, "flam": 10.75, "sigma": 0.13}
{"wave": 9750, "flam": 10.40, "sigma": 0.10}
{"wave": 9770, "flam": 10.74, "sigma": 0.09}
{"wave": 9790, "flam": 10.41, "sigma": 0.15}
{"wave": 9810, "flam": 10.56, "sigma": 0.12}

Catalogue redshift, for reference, 0.049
